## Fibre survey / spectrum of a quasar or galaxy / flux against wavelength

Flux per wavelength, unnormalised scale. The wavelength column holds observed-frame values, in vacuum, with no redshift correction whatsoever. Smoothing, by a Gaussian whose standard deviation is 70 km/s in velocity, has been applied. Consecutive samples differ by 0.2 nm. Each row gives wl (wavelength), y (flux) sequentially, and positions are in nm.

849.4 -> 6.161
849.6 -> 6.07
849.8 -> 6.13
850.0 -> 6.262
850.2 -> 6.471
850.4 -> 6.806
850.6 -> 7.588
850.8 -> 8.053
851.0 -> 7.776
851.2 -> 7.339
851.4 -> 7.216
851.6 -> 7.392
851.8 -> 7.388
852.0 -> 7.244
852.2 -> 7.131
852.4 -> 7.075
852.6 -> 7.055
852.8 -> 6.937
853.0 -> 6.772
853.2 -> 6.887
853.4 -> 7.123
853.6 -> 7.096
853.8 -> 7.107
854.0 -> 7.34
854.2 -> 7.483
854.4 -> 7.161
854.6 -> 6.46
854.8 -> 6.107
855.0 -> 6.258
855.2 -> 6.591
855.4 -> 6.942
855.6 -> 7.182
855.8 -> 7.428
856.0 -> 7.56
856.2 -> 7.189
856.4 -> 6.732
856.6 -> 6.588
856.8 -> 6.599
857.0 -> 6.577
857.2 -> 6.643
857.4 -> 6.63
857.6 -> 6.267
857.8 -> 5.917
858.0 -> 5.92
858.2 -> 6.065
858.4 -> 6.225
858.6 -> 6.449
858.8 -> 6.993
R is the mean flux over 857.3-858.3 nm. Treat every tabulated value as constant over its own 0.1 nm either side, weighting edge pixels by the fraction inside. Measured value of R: 6.16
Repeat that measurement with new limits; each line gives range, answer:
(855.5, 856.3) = 7.34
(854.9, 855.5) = 6.6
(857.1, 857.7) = 6.51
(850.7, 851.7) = 7.56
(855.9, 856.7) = 7.02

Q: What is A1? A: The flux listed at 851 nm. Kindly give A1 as 7.776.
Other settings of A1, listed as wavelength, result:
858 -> 5.92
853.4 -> 7.123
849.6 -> 6.07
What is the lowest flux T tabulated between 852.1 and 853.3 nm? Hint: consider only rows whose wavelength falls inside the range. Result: 6.772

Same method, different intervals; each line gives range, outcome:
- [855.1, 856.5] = 6.591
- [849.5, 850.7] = 6.07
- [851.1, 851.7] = 7.216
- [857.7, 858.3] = 5.917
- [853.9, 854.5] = 7.161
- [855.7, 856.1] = 7.428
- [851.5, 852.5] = 7.075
